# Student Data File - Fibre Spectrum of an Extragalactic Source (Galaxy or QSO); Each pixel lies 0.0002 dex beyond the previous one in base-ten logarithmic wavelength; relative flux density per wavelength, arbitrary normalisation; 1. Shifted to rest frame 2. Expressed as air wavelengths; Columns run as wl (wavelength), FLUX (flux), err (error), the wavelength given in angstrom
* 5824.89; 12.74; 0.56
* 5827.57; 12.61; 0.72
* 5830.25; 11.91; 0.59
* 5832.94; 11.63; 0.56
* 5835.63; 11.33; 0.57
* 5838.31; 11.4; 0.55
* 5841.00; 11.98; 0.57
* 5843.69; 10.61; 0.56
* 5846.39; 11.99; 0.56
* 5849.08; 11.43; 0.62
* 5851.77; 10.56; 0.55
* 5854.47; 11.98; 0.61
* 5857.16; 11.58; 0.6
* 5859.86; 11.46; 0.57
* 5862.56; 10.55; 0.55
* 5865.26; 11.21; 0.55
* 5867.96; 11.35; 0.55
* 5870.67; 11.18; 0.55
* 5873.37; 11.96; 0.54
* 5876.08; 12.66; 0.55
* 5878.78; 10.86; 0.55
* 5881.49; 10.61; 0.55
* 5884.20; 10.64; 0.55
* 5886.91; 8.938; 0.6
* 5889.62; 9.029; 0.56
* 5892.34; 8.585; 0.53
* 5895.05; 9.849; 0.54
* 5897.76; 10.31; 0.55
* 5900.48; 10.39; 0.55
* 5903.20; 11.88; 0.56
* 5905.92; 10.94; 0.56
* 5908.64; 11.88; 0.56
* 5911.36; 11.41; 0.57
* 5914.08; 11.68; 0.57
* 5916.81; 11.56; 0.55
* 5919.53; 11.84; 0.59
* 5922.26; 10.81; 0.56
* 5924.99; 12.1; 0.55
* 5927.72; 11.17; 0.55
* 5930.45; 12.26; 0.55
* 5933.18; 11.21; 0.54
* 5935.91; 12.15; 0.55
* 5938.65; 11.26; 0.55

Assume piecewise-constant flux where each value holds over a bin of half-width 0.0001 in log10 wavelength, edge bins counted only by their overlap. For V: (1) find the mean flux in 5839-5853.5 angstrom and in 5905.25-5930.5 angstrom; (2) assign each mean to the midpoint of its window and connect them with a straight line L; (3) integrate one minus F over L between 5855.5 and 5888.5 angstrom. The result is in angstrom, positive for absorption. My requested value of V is 1.0 angstrom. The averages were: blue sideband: 11.3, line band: 11.1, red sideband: 11.5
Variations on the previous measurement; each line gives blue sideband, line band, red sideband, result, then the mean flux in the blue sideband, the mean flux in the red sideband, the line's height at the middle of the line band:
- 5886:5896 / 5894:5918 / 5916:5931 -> -2.1 angstrom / 9.08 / 11.6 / 10.2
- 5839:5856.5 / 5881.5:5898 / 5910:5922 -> 2.7 angstrom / 11.4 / 11.5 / 11.5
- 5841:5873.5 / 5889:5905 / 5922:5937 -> 2.0 angstrom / 11.3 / 11.7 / 11.5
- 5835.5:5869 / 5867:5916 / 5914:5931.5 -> 3.0 angstrom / 11.3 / 11.6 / 11.5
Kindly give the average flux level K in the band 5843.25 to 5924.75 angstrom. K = 11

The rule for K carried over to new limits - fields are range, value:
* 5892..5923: 11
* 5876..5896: 9.99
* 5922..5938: 11.7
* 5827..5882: 11.5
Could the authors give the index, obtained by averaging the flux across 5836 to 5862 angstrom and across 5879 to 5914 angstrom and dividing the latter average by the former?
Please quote 0.91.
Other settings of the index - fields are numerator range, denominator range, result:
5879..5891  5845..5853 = 0.87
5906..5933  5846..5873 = 1.02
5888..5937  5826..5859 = 0.95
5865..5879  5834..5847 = 1.02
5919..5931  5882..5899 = 1.20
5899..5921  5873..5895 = 1.11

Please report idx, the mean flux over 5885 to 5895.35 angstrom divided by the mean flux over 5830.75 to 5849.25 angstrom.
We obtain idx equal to 0.79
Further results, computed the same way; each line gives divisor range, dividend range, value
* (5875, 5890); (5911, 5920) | 1.11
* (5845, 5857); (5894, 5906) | 0.93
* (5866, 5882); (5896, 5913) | 0.97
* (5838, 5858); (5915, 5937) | 1.02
